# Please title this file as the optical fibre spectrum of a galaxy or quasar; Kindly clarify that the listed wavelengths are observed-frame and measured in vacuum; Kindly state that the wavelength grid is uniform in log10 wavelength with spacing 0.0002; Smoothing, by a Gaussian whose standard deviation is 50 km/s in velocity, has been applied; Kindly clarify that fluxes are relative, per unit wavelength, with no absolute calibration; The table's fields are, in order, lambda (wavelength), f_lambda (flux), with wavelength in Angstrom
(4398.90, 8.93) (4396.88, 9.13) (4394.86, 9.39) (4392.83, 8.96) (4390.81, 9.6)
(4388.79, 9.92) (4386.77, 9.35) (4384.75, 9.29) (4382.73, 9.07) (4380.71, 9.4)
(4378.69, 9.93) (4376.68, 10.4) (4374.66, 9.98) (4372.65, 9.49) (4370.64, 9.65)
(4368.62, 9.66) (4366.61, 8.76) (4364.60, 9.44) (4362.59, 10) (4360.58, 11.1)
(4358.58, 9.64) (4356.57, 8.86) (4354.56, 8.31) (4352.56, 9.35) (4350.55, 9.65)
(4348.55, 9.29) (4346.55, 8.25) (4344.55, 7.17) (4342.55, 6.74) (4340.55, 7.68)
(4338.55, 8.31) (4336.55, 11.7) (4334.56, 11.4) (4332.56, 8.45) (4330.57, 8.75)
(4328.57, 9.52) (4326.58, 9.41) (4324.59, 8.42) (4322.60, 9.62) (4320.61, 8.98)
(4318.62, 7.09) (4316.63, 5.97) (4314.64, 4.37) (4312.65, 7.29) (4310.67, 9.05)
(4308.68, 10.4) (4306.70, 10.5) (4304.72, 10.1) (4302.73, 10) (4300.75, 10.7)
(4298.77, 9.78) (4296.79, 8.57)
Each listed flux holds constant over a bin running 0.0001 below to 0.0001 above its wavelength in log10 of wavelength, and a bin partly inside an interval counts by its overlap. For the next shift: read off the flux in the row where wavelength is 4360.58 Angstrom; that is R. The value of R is 11.1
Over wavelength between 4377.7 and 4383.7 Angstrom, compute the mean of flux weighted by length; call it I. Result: 9.46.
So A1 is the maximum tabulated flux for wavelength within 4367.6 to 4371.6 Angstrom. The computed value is 9.66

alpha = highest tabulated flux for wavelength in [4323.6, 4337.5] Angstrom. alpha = 11.7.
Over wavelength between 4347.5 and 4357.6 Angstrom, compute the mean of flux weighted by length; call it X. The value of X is 9.09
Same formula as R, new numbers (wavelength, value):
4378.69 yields 9.93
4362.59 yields 10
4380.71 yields 9.4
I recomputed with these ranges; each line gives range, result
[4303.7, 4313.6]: 9.48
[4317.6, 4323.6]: 8.55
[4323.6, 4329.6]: 9.11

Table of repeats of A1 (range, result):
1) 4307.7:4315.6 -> 10.4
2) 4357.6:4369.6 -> 11.1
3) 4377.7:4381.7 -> 9.93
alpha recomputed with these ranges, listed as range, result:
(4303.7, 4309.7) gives 10.5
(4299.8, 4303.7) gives 10.7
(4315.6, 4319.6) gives 7.09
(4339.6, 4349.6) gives 9.29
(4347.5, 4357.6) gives 9.65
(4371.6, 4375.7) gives 9.98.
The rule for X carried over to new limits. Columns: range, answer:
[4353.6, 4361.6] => 9.48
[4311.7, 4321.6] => 6.73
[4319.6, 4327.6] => 9.11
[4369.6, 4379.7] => 9.89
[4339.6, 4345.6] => 7.2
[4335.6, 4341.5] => 9.22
